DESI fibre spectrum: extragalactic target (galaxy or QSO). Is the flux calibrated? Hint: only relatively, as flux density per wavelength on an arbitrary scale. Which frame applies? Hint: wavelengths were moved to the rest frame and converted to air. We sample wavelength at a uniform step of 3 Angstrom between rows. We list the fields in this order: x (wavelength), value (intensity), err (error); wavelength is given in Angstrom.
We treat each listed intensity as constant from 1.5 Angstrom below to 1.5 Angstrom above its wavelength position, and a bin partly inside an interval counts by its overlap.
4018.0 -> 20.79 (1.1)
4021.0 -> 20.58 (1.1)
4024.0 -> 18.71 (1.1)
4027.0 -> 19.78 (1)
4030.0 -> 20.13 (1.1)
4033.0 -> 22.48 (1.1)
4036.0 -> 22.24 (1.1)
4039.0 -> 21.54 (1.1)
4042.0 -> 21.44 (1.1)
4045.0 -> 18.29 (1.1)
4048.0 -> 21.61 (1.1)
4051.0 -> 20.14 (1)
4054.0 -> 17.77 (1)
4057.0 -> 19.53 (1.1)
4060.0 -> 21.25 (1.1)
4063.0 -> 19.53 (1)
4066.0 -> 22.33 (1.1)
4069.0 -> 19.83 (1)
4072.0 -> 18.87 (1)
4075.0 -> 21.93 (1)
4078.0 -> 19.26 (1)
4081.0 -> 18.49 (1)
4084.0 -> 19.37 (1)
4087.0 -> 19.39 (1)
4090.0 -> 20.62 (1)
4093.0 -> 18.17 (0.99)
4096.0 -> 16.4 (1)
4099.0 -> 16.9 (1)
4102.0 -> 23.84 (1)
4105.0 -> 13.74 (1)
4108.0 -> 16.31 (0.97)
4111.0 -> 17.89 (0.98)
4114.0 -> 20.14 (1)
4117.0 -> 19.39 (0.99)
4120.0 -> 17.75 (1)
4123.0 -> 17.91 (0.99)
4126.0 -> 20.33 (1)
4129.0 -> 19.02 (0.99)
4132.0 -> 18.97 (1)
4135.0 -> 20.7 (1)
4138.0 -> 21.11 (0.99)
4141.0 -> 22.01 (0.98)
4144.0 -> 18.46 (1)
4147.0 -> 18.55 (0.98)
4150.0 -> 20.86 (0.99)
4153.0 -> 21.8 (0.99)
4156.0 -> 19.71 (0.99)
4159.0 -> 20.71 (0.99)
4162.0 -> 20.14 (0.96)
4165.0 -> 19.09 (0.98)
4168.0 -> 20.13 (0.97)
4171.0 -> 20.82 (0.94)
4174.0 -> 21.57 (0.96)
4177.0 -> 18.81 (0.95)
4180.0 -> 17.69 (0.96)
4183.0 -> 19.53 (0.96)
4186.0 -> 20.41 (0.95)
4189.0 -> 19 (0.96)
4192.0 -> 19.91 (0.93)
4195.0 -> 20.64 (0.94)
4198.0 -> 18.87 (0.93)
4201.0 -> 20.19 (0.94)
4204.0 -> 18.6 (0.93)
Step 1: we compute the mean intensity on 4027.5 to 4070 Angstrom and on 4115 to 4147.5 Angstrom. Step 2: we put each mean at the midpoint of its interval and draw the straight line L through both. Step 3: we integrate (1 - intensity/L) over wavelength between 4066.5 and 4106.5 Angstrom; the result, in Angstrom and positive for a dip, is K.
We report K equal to 2.0 Angstrom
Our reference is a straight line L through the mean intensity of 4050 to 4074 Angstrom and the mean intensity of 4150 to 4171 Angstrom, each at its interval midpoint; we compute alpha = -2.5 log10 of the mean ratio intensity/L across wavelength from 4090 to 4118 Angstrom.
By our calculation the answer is 0.11 mag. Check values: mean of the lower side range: 19.9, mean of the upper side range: 20.3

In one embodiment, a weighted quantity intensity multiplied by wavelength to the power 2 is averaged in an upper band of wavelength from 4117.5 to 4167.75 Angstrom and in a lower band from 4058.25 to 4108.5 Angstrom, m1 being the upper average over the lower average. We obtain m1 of 1.06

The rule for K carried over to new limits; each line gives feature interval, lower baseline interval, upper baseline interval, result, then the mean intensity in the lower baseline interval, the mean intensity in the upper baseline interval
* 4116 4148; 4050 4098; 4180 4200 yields 0.11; 19.5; 19.6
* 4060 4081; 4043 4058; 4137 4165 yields -0.59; 19.5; 20.3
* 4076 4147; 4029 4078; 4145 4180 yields 4.56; 20.5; 20.1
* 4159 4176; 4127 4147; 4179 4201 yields -0.55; 19.9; 19.5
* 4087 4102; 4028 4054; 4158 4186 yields 1.22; 20.8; 19.8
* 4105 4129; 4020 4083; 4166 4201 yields 2.10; 20.3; 19.8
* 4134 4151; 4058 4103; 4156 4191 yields -0.41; 19.7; 19.8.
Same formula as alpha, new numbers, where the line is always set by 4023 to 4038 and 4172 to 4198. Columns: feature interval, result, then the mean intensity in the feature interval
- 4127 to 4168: -0.01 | 20.1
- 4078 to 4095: 0.07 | 19.1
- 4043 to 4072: 0.03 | 20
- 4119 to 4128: 0.08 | 18.7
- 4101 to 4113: 0.14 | 17.8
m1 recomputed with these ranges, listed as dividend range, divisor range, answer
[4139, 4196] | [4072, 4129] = 1.10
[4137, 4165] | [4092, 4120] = 1.15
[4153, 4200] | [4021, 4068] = 1.04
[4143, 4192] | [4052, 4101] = 1.07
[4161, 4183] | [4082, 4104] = 1.07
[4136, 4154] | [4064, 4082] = 1.05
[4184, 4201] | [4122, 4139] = 1.04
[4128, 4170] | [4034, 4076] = 1.03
